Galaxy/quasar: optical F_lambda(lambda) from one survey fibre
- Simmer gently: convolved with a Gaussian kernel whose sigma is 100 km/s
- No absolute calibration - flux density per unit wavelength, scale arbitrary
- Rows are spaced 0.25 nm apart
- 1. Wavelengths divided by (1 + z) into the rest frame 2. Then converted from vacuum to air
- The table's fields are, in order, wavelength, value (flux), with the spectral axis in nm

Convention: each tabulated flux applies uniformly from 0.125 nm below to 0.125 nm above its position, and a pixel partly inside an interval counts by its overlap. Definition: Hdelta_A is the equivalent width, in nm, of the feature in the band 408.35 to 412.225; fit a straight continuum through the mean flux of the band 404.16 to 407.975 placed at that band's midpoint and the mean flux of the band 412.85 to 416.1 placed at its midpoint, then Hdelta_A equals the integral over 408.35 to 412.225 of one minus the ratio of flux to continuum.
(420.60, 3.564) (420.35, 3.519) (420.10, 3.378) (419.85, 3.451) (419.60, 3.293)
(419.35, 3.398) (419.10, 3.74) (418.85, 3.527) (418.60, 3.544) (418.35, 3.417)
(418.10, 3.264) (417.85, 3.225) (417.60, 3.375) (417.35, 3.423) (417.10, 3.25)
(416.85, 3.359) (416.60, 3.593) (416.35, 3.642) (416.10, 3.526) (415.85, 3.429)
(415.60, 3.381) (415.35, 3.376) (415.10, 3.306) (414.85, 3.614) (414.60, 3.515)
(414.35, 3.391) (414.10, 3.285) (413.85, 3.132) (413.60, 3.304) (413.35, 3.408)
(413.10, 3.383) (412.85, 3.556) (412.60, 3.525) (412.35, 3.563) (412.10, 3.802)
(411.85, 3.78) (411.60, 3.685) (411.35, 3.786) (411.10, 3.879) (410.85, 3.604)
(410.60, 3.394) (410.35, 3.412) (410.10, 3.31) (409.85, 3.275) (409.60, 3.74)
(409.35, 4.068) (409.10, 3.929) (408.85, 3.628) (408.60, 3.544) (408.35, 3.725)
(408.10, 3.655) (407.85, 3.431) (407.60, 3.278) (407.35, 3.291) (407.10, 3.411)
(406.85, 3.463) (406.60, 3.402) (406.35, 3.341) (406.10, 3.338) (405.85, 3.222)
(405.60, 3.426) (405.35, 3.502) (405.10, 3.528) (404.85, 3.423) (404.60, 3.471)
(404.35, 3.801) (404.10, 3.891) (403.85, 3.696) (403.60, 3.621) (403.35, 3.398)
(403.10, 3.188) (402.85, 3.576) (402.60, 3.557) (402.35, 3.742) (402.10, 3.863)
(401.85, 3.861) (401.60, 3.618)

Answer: -0.28 nm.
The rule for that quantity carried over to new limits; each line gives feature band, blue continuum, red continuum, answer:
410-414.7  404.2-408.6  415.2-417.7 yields -0.09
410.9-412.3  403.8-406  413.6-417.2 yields -0.12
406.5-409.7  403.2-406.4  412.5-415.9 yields -0.10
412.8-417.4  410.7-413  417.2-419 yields 0.16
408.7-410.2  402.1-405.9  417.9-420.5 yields -0.06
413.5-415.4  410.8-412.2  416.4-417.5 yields 0.11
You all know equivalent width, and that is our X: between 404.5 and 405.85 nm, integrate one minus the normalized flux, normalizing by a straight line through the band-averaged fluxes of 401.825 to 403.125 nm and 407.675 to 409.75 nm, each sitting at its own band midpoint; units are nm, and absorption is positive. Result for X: 0.082 nm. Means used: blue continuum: 3.65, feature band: 3.45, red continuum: 3.7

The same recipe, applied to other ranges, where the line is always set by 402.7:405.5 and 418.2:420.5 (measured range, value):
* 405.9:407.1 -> 0.055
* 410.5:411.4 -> -0.037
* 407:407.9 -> 0.049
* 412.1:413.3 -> -0.008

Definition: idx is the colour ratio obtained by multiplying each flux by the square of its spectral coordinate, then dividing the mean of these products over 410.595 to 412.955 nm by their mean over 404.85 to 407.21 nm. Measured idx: 1.1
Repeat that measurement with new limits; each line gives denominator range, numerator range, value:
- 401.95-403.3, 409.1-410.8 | 1.03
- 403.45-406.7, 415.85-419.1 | 1.04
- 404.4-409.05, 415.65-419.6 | 1.05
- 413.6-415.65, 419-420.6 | 1.05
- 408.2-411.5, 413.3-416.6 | 0.96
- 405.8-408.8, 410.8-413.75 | 1.07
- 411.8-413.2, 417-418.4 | 0.95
